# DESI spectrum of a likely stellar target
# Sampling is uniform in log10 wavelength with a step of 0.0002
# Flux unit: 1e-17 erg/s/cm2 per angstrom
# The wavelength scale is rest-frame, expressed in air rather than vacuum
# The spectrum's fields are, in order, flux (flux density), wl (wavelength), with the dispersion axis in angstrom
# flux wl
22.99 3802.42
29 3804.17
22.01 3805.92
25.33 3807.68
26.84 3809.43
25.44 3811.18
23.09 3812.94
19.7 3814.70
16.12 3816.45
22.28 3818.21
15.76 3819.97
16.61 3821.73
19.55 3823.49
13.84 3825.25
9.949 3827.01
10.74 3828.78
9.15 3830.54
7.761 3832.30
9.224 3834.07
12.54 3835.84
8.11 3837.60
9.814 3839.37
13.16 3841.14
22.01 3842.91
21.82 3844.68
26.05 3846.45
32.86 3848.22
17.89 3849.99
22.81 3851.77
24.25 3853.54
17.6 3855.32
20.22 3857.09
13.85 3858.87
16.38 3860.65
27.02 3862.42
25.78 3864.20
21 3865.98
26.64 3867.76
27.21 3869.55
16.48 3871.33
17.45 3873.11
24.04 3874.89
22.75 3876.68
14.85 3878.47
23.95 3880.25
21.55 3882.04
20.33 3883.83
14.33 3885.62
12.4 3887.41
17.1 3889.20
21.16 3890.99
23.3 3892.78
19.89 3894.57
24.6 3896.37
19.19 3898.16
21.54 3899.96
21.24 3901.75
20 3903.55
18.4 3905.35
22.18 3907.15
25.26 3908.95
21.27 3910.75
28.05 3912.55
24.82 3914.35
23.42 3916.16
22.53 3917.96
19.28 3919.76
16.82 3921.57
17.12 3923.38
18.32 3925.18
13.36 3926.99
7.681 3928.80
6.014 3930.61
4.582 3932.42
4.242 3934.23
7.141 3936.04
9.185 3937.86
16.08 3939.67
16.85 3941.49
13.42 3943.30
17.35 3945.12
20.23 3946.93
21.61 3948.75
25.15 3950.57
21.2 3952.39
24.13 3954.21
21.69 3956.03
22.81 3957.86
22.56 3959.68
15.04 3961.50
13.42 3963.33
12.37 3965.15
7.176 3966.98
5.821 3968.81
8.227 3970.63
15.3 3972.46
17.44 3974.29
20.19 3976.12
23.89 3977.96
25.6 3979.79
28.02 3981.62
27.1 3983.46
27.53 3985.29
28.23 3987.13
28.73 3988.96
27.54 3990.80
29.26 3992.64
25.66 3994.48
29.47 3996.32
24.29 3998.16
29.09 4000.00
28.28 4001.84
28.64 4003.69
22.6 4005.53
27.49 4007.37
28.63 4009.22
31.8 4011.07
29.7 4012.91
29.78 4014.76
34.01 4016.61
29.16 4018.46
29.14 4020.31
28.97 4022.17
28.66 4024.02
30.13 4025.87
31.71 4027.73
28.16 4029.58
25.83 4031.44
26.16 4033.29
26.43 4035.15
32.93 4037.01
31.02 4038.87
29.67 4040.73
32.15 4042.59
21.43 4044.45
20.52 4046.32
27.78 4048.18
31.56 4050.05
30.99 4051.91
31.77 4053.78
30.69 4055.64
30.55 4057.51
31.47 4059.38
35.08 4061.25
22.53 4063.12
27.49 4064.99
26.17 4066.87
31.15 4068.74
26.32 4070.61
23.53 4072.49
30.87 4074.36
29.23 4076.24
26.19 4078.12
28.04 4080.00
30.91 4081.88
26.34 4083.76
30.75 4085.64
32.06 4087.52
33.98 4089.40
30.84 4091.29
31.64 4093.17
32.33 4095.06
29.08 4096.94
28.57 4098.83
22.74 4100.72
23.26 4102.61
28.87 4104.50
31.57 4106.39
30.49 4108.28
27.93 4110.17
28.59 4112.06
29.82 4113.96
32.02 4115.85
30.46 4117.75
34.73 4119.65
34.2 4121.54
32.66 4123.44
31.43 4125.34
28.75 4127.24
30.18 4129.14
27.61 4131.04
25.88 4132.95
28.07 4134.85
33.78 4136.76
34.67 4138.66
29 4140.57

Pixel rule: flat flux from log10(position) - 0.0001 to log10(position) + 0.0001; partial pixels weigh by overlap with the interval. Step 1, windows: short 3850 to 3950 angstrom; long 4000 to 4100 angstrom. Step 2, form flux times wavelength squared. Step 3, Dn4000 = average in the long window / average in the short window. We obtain 1.7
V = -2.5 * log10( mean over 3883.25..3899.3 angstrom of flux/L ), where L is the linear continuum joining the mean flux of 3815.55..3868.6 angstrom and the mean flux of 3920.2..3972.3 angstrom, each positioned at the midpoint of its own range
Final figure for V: -0.178 mag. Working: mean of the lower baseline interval 17.7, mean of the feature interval 19.2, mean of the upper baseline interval 14.7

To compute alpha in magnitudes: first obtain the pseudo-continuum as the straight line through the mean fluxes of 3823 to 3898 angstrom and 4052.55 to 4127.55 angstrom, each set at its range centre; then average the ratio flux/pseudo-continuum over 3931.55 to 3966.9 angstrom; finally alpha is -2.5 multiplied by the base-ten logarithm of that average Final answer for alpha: 0.39 mag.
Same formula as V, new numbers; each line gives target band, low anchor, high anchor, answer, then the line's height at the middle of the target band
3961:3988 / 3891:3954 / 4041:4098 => 0.20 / 22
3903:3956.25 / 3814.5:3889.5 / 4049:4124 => 0.24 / 22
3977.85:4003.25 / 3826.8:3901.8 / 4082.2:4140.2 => -0.12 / 24.6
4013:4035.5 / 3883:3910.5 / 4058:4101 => -0.11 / 26.4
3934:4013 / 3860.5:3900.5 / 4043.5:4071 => 0.18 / 24.9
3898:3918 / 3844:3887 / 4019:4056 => 0.04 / 23.2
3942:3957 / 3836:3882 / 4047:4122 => 0.18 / 24.1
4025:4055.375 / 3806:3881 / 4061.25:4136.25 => -0.07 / 26.9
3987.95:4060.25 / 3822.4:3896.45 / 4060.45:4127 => -0.10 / 26.2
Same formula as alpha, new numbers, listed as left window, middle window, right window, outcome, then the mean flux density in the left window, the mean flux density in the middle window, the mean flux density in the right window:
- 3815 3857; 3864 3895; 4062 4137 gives -0.099 mag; 16.6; 20.5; 29.3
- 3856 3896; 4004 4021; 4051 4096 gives -0.092 mag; 20.4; 29.1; 29.6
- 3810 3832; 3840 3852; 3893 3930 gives -0.239 mag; 16.7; 22.1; 20.2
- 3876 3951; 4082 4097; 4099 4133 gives -0.108 mag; 18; 31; 29.6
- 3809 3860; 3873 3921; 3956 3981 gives -0.227 mag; 17.5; 21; 16.5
